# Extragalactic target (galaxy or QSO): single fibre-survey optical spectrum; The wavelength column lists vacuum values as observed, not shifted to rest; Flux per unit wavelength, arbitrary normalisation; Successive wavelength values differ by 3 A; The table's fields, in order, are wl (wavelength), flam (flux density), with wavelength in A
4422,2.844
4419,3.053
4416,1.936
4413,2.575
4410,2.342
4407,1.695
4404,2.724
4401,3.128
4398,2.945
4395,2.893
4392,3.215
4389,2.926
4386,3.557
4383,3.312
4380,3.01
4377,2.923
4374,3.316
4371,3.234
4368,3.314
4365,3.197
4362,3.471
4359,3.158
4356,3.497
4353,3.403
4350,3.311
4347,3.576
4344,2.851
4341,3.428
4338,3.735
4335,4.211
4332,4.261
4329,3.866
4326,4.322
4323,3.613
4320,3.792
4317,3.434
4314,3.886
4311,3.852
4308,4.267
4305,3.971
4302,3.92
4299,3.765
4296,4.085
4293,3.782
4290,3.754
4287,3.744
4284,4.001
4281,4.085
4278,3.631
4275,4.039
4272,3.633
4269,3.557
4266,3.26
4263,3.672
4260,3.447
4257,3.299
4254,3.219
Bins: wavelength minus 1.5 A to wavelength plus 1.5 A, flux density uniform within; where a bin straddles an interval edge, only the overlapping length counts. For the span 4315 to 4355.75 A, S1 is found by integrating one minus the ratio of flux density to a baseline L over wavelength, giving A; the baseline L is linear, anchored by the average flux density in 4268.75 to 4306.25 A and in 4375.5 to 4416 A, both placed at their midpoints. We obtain -3.3 A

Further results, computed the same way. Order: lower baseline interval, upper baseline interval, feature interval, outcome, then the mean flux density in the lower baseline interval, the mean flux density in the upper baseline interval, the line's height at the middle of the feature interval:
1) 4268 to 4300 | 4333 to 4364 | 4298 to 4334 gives -2.6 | 3.83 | 3.47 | 3.65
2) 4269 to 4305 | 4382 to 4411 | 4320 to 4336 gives -2.5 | 3.85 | 2.88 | 3.49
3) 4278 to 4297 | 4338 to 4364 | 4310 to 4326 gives -0.6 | 3.88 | 3.36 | 3.63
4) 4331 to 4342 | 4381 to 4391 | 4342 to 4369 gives 2.5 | 3.91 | 3.25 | 3.66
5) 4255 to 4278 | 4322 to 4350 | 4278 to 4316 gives -2.8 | 3.56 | 3.74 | 3.64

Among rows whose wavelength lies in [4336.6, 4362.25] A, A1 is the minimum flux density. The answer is 2.851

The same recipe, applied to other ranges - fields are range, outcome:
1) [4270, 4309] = 3.631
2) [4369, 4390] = 2.923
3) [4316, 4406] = 2.724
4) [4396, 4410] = 1.695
